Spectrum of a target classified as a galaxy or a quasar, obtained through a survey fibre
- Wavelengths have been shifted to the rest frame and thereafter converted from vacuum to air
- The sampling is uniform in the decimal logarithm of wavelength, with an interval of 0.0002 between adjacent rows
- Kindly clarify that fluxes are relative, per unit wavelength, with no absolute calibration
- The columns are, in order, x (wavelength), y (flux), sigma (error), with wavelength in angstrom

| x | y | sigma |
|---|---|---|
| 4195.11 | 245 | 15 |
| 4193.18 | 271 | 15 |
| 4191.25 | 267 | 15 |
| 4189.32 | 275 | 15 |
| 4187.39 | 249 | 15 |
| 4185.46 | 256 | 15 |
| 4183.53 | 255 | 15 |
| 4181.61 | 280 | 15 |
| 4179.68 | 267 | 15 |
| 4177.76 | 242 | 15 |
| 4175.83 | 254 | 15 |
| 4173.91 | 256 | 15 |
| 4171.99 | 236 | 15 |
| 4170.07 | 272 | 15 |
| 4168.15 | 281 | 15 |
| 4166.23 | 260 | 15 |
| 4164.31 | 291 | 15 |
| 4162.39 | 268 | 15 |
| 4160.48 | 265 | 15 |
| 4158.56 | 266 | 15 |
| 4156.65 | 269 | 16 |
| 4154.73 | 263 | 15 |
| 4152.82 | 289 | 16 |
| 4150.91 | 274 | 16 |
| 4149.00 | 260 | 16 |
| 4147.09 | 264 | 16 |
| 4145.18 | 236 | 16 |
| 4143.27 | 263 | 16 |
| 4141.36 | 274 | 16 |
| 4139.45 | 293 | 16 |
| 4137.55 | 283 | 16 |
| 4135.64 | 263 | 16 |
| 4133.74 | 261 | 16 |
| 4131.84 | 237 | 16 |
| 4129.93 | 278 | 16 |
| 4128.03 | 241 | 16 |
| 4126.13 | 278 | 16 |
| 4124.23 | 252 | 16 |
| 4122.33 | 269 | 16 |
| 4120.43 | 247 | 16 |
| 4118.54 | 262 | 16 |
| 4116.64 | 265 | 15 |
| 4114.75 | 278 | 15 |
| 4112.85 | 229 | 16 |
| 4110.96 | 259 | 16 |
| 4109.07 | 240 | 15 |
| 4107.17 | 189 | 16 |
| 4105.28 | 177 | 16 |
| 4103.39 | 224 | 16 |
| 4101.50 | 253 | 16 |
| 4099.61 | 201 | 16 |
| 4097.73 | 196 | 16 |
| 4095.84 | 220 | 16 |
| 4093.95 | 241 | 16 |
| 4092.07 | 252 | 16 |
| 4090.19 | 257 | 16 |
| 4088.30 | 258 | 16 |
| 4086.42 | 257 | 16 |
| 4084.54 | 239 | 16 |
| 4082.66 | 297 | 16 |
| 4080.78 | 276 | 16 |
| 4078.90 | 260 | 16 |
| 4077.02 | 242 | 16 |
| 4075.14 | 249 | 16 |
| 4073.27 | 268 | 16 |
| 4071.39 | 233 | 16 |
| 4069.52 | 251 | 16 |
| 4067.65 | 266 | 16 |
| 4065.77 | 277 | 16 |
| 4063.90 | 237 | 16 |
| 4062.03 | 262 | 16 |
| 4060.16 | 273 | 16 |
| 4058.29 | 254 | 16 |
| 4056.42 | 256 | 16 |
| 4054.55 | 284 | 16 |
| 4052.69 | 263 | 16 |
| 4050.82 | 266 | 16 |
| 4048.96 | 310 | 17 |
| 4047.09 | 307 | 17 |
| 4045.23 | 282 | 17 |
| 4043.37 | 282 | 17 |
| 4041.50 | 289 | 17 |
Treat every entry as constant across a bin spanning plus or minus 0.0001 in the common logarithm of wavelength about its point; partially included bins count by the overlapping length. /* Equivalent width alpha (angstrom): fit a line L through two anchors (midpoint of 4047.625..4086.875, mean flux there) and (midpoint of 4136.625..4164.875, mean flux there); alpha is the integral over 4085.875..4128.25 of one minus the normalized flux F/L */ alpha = 4.1 angstrom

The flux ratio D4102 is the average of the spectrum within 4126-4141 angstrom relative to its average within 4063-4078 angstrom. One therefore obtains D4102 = 1.05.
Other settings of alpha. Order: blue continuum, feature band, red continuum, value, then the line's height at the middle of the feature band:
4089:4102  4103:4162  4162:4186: -2.5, 246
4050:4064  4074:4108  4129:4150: 3.3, 264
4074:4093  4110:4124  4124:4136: 0.0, 259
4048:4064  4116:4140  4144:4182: 0.2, 266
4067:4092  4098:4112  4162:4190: 2.1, 259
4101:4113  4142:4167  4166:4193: -1.9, 248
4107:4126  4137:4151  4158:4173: -0.4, 261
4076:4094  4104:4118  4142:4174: 1.4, 261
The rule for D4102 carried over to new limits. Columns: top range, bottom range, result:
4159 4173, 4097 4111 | 1.24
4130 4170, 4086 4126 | 1.12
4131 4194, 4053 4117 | 1.07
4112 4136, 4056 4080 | 1.01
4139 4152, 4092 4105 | 1.19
